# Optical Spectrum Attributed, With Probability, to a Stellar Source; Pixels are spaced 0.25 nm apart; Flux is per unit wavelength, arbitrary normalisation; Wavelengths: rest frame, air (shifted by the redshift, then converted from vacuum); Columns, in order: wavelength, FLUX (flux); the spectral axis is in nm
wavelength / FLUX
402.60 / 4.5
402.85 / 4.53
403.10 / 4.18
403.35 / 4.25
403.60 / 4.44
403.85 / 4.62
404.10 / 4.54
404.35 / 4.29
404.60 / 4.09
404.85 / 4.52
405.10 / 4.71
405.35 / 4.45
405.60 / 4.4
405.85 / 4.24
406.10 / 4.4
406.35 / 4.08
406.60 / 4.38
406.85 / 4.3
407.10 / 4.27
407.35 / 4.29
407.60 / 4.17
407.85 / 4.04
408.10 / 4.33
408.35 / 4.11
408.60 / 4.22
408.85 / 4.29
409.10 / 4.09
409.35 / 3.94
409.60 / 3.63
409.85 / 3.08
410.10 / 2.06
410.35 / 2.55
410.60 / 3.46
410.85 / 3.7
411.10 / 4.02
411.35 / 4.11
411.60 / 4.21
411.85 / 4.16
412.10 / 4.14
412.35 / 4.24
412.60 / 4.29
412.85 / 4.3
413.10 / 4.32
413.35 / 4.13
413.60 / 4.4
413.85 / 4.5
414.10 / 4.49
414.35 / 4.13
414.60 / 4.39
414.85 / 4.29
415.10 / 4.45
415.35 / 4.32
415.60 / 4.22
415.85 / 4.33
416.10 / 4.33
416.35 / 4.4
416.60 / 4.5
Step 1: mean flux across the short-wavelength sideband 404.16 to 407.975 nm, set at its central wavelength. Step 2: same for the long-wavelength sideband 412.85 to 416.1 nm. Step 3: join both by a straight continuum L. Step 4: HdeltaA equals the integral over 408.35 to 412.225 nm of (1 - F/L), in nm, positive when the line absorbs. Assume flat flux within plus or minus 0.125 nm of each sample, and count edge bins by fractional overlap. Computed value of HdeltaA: 0.54 nm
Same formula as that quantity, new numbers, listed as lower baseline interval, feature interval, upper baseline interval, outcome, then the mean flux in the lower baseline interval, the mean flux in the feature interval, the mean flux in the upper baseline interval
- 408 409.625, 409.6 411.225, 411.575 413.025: 0.384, 4.11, 3.18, 4.23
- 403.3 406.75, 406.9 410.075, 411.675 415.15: 0.270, 4.39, 3.98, 4.3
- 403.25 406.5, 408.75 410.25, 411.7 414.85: 0.294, 4.39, 3.49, 4.29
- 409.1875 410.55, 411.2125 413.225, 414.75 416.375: -0.342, 3.1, 4.22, 4.33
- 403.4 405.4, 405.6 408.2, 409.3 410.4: -0.321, 4.45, 4.26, 3.03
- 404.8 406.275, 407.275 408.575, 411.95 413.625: 0.056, 4.44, 4.19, 4.25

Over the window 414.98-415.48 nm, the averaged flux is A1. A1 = 4.38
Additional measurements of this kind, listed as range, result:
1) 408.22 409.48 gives 4.13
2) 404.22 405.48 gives 4.41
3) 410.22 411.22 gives 3.42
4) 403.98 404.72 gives 4.31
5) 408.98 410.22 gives 3.36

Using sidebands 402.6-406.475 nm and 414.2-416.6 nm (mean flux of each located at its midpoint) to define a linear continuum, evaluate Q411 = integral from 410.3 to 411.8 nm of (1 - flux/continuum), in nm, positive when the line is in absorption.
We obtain 0.21 nm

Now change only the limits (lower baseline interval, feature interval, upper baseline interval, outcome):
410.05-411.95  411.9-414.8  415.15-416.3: -0.26 nm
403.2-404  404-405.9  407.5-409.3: -0.02 nm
